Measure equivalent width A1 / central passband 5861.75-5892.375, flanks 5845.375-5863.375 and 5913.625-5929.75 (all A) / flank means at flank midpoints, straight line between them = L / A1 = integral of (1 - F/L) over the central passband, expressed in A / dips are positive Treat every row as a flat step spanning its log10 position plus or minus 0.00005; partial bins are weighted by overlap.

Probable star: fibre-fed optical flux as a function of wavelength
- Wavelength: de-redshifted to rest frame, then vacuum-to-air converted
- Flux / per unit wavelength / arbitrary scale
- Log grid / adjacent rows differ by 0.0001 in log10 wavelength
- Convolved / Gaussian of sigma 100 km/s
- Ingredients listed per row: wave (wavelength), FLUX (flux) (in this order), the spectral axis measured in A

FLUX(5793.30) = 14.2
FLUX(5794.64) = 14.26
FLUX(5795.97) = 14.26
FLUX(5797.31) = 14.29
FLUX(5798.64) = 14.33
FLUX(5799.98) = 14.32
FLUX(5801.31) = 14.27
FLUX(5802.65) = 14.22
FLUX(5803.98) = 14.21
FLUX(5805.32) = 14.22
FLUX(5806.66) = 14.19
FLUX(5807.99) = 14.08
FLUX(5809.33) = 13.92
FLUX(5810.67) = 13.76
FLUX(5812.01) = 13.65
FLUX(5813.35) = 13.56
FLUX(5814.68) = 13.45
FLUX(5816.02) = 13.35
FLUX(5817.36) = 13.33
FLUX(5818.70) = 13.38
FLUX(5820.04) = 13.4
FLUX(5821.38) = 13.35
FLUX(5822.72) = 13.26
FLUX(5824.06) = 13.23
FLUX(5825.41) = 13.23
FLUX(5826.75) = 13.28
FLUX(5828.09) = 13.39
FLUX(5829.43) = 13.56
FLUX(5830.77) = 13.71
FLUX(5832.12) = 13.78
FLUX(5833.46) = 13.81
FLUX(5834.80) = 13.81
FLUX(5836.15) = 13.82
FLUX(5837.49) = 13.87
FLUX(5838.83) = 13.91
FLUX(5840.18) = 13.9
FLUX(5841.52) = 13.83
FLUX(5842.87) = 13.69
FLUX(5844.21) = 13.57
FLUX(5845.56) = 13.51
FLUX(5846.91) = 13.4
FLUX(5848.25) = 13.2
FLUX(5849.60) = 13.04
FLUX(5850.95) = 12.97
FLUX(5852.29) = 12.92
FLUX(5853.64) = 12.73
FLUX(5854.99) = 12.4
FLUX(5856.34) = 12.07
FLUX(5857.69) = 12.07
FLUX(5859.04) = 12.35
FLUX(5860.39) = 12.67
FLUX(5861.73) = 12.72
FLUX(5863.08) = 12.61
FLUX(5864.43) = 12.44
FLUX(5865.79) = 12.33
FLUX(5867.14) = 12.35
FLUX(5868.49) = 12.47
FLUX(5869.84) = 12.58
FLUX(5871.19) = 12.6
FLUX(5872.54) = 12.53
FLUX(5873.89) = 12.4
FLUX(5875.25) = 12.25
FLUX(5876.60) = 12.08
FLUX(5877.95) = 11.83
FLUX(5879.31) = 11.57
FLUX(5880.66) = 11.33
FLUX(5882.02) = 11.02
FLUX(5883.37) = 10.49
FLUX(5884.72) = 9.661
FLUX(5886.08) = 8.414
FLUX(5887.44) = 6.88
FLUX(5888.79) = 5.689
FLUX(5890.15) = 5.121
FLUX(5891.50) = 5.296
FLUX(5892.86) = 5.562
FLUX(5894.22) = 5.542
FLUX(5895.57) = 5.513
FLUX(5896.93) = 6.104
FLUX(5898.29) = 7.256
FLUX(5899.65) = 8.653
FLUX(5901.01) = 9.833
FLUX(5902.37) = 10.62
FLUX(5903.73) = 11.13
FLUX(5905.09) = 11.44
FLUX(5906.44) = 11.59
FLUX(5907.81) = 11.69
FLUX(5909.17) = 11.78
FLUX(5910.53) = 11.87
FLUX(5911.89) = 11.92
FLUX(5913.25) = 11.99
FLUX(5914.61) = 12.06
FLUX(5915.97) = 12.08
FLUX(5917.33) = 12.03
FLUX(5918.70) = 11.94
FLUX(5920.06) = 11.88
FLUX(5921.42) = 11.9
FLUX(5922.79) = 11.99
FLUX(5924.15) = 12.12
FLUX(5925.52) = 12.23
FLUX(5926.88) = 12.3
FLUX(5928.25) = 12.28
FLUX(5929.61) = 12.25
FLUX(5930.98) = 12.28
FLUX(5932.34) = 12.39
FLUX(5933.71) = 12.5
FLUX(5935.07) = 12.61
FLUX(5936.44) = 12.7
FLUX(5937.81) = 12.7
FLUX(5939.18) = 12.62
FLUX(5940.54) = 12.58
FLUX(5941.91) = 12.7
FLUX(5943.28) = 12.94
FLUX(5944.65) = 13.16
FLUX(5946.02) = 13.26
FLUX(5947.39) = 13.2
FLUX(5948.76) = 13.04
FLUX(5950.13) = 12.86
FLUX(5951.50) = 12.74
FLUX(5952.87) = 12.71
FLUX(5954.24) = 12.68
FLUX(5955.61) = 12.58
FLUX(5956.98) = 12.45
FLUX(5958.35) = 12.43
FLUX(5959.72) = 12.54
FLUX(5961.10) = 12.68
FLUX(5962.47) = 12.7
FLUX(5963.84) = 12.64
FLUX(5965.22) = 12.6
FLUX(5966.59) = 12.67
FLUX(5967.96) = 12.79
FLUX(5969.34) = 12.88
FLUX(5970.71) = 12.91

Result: 4.6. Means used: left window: 12.7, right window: 12.1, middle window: 10.6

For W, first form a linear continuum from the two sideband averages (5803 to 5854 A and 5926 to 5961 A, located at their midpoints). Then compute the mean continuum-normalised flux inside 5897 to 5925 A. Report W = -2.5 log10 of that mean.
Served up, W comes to 0.16 mag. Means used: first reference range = 13.6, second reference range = 12.7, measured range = 11.2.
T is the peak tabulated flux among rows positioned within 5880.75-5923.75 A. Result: 12.08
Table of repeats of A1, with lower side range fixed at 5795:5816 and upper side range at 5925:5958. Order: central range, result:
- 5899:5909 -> 1.7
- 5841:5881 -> 2.5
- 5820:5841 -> 0.3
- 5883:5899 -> 7.8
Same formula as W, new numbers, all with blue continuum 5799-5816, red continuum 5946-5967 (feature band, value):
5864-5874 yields 0.08 mag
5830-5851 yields 0.01 mag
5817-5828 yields 0.04 mag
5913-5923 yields 0.09 mag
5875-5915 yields 0.36 mag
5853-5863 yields 0.09 mag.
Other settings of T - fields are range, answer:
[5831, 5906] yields 13.91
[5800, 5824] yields 14.27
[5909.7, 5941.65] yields 12.7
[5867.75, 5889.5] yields 12.6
